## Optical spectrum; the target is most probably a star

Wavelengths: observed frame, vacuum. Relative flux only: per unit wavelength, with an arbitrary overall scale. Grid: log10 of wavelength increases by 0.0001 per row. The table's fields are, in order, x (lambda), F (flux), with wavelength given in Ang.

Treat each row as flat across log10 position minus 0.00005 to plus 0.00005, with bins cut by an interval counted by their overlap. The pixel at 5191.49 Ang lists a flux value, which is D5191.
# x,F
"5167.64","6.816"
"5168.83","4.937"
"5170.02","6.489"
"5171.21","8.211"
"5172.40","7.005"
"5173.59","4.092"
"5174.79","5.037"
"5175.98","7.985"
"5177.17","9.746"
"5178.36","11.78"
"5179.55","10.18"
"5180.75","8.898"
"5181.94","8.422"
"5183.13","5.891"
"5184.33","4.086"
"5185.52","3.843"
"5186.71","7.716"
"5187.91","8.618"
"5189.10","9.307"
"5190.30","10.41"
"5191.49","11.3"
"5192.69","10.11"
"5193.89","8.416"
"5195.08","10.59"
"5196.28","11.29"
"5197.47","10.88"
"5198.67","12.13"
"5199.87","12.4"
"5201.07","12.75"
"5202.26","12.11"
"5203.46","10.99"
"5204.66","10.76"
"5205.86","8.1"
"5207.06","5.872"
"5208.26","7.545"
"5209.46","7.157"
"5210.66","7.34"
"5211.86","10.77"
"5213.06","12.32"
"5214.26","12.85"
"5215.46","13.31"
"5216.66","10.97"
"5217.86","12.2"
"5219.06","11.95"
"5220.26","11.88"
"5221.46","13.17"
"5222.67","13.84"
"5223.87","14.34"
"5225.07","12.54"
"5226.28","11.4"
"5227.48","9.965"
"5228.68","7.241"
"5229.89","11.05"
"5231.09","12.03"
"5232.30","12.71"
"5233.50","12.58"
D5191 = 11.3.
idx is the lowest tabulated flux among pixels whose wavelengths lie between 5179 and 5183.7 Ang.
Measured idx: 5.891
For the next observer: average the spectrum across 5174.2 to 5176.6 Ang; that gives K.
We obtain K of 6.56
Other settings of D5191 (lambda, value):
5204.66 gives 10.76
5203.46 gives 10.99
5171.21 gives 8.211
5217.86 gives 12.2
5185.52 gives 3.843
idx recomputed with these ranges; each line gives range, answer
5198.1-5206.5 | 8.1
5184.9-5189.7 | 3.843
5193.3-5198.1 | 8.416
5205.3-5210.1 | 5.872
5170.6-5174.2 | 4.092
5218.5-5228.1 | 9.965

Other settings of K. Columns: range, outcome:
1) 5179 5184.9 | 7.48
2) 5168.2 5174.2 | 6.14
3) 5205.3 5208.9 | 7.16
